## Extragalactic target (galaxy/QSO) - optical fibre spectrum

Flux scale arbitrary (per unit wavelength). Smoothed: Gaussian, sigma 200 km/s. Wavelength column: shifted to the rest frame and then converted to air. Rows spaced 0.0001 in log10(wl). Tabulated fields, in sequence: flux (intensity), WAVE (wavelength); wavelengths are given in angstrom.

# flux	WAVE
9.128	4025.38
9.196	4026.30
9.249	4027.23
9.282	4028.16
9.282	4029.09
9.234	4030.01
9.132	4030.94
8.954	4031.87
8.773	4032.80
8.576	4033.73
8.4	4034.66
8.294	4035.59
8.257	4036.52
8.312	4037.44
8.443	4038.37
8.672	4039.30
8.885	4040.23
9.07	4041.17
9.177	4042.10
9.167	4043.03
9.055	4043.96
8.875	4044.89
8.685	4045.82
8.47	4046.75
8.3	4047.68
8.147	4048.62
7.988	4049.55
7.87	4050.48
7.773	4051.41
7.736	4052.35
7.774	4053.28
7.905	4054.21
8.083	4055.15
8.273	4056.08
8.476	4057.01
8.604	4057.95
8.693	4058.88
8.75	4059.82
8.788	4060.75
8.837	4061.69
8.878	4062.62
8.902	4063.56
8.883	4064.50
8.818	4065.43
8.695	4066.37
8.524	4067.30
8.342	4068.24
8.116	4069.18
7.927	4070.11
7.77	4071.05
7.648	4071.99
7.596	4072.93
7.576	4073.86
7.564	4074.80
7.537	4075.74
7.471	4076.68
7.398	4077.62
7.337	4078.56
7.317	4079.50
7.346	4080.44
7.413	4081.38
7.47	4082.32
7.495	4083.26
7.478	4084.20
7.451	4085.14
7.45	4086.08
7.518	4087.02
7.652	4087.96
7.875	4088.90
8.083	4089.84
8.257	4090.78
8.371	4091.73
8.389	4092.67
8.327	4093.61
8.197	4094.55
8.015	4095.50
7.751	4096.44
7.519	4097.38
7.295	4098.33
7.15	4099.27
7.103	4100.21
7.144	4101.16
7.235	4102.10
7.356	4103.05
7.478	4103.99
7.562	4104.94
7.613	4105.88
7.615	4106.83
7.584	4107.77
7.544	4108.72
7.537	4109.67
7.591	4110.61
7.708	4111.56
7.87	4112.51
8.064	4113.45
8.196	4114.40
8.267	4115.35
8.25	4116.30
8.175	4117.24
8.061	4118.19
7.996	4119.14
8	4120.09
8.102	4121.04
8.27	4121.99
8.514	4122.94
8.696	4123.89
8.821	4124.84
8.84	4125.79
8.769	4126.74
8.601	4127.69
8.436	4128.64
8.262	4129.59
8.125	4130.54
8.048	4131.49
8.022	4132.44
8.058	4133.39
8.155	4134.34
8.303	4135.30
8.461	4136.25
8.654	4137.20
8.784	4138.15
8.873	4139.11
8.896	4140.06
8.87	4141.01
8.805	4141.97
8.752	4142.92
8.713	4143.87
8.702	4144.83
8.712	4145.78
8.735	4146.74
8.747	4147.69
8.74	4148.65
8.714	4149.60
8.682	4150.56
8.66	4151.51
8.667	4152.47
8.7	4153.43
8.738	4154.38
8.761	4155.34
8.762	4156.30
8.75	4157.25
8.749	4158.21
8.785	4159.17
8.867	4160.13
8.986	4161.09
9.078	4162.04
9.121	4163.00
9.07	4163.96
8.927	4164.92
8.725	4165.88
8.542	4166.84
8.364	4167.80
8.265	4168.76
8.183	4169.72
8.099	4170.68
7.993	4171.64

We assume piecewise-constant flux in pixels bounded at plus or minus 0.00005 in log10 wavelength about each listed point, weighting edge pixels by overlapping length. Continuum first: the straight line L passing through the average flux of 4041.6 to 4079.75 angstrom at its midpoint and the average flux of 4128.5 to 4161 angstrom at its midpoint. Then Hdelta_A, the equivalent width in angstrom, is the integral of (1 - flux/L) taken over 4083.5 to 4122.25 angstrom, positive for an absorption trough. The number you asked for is 3.0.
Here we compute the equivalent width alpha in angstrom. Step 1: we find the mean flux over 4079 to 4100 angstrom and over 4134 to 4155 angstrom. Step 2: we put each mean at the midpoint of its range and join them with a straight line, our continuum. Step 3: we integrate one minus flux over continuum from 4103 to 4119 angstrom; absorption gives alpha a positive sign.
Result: 0.57 angstrom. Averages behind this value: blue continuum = 7.71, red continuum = 8.69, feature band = 7.81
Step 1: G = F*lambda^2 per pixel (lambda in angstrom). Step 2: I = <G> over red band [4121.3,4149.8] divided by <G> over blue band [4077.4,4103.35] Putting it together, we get 1.15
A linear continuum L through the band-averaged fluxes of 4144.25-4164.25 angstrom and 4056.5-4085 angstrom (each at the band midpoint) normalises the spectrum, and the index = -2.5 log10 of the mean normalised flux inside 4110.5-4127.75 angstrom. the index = 0.03 mag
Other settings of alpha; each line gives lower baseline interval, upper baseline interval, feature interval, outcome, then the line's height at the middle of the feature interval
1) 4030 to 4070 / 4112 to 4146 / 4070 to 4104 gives 3.5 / 8.48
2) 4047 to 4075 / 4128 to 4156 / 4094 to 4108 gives 1.5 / 8.41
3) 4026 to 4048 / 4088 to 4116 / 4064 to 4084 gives 1.0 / 8.21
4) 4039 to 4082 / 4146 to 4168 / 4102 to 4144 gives 1.9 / 8.59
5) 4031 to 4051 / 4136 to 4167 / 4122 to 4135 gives 0.5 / 8.75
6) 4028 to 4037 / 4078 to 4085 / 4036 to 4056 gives 0.0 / 8.42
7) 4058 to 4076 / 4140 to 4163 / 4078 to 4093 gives 1.3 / 8.42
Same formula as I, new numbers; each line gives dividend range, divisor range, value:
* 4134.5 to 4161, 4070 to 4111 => 1.18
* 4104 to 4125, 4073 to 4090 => 1.08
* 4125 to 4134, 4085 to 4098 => 1.08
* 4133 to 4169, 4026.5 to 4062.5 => 1.07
